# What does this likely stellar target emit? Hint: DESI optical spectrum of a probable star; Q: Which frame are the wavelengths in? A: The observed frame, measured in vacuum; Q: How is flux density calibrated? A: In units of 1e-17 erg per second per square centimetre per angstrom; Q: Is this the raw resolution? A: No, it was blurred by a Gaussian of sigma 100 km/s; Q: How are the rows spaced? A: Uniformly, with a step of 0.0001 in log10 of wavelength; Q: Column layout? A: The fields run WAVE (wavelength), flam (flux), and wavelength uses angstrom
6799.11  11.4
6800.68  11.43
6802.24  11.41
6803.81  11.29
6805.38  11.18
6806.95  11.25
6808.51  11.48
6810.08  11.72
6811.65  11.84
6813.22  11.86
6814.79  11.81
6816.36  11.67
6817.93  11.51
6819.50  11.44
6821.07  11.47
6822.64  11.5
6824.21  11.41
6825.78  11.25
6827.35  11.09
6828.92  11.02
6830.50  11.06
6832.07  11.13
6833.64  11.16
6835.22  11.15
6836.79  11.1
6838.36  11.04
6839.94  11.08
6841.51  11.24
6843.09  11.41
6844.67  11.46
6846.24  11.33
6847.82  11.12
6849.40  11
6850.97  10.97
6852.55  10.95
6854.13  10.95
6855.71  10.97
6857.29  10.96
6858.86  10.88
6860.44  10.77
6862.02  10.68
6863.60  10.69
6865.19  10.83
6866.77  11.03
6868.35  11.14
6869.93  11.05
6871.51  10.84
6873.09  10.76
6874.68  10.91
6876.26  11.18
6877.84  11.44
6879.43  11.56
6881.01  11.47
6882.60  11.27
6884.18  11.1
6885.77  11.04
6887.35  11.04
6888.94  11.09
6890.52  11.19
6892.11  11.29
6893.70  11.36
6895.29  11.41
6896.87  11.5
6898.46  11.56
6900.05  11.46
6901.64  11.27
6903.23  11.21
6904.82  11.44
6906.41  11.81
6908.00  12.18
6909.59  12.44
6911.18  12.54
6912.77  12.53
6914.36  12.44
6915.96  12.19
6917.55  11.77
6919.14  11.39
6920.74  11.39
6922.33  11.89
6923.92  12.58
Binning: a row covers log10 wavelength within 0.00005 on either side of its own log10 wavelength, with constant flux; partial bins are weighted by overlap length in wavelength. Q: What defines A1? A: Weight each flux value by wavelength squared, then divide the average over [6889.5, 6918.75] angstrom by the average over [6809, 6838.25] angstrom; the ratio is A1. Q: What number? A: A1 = 1.06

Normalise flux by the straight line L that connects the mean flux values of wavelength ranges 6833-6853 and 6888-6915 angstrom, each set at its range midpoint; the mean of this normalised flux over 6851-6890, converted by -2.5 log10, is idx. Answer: 0.04 mag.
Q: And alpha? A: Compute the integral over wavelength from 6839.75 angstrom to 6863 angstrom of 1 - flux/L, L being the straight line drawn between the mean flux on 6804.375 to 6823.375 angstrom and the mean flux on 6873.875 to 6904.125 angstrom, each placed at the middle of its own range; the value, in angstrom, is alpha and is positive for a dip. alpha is 0.8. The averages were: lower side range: 11.6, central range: 11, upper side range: 11.3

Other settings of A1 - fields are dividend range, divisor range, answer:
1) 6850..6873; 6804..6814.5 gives 0.96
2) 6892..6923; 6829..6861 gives 1.08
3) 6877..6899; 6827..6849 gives 1.03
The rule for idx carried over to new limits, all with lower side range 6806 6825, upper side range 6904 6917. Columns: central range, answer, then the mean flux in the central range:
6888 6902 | 0.07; 11.3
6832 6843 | 0.05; 11.1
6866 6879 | 0.08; 11.1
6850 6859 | 0.08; 11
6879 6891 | 0.08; 11.2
